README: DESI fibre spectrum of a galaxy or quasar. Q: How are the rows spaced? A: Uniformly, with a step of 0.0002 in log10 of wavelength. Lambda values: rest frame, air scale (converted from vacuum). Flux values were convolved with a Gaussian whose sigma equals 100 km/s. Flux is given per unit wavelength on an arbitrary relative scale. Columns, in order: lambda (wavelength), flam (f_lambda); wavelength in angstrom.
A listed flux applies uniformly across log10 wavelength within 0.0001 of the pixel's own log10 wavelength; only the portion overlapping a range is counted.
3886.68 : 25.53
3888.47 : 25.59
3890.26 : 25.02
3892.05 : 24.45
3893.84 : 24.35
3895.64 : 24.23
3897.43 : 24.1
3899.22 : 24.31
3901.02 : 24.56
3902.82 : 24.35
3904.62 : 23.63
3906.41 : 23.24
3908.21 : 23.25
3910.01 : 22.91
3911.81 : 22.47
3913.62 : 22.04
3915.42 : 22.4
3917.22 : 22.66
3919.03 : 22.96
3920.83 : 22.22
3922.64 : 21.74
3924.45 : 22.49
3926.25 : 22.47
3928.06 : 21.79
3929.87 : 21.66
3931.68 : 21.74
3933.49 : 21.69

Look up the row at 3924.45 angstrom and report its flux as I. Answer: 22.49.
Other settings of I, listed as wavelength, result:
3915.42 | 22.4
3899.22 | 24.31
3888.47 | 25.59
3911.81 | 22.47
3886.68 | 25.53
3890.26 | 25.02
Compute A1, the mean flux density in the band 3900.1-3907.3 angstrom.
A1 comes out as 23.9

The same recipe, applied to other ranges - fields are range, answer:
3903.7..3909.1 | 23.4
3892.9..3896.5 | 24.3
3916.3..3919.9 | 22.8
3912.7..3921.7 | 22.5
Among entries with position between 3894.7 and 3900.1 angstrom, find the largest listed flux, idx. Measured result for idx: 24.31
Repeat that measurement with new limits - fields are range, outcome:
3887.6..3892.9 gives 25.59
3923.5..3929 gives 22.49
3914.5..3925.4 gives 22.96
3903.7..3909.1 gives 23.63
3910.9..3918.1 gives 22.66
